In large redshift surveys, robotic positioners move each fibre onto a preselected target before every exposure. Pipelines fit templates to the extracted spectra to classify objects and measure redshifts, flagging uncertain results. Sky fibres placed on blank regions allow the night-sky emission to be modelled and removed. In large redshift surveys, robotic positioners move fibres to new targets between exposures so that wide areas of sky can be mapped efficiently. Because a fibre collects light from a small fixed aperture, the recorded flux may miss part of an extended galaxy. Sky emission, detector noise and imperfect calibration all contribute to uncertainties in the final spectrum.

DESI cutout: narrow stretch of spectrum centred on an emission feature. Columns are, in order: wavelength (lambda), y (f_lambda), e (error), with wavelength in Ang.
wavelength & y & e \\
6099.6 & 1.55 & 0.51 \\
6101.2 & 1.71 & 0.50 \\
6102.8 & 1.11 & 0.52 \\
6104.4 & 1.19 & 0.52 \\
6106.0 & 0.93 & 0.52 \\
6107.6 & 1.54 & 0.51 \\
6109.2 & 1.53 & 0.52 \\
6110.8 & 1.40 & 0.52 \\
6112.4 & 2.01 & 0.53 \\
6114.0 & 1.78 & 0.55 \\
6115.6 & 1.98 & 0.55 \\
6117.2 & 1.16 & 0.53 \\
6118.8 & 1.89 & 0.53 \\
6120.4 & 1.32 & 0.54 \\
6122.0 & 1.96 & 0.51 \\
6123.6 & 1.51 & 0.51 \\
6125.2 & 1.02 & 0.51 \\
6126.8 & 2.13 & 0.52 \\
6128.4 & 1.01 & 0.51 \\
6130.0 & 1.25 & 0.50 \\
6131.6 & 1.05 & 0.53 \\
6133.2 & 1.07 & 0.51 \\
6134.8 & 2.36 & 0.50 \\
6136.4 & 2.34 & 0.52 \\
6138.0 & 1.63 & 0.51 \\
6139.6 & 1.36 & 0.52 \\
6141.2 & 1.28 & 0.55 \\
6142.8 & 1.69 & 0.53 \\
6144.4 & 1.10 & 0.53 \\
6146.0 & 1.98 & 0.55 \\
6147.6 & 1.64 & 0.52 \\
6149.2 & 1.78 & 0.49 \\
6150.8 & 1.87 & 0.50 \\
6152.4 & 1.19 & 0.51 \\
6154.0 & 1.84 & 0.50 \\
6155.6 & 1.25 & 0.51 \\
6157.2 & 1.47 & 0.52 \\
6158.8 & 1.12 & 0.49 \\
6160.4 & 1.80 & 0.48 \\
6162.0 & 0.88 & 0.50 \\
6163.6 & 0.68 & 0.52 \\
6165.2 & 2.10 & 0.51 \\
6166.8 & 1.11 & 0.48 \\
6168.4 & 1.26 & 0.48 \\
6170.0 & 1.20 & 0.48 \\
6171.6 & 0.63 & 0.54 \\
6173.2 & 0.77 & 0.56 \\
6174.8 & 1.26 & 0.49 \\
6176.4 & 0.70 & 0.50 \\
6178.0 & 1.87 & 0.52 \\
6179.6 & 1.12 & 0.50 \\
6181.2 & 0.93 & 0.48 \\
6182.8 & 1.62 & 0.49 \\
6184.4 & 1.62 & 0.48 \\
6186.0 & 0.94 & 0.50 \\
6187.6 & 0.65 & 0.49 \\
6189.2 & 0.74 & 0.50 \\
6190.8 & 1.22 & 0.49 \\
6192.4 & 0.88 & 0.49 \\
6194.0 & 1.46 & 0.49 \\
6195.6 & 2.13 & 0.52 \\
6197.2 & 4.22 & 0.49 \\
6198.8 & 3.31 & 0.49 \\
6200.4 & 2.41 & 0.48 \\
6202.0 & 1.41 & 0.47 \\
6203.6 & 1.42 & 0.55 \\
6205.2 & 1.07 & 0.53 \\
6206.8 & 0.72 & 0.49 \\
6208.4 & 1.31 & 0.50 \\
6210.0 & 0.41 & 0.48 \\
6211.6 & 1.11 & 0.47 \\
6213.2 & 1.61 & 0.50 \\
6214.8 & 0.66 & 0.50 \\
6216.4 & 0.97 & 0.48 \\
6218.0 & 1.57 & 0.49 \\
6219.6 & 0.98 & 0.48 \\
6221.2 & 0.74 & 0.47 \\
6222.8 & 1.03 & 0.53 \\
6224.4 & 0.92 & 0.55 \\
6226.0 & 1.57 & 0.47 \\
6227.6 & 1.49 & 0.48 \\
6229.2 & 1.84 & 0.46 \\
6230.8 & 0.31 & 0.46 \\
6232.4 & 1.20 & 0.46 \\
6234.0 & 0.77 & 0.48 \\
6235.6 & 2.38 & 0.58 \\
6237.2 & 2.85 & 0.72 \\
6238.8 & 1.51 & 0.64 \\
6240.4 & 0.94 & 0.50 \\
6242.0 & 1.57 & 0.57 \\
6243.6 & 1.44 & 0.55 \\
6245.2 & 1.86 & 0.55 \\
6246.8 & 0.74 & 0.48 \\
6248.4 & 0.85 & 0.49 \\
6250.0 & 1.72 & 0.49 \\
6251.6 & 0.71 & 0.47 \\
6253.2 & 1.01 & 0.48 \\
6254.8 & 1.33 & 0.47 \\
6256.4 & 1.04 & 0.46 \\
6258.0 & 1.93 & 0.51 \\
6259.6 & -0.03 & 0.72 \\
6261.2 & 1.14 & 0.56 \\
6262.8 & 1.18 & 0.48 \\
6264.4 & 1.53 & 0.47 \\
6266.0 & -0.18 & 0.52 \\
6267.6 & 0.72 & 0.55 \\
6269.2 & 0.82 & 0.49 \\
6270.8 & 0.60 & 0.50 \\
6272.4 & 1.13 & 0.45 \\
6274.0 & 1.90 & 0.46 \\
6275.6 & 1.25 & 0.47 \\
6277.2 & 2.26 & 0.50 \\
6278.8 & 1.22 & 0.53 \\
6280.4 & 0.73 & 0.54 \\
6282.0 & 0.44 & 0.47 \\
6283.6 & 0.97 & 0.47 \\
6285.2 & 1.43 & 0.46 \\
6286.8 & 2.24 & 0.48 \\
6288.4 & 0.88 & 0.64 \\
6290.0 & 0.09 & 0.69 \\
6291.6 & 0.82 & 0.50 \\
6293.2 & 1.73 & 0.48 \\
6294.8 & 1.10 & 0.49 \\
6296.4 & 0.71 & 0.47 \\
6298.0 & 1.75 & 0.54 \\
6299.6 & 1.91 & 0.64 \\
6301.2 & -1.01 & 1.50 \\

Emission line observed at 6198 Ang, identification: H-beta 4861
